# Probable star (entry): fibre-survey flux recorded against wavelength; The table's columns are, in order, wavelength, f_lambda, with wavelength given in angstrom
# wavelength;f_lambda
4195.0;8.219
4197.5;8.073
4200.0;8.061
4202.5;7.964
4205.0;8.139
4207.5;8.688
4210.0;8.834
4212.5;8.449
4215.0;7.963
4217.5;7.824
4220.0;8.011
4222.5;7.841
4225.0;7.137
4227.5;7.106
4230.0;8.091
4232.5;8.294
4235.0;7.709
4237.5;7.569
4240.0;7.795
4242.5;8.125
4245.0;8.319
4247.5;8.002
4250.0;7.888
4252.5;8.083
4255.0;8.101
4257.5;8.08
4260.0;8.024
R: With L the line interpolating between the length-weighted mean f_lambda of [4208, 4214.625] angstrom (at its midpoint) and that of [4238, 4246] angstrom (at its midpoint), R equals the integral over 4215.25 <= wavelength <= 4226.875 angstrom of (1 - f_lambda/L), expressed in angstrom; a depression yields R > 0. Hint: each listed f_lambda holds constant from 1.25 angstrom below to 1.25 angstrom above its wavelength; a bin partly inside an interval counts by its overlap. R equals 1.0 angstrom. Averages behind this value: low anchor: 8.56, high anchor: 8.02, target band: 7.69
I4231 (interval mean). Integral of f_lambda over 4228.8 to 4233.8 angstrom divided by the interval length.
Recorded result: 8.19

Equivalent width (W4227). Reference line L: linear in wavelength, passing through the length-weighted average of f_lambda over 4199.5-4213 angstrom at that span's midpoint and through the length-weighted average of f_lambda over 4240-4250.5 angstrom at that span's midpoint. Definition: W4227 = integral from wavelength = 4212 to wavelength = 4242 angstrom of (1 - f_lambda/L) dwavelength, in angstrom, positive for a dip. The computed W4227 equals 1.5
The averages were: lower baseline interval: 8.37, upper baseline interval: 8.06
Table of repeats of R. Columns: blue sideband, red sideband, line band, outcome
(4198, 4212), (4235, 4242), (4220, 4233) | 0.4 angstrom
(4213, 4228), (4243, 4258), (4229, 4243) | 0.0 angstrom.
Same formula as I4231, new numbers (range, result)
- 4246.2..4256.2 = 8.02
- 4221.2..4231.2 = 7.54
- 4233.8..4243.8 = 7.8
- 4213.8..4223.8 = 7.91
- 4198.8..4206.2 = 8.05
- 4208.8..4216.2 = 8.42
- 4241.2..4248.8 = 8.14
